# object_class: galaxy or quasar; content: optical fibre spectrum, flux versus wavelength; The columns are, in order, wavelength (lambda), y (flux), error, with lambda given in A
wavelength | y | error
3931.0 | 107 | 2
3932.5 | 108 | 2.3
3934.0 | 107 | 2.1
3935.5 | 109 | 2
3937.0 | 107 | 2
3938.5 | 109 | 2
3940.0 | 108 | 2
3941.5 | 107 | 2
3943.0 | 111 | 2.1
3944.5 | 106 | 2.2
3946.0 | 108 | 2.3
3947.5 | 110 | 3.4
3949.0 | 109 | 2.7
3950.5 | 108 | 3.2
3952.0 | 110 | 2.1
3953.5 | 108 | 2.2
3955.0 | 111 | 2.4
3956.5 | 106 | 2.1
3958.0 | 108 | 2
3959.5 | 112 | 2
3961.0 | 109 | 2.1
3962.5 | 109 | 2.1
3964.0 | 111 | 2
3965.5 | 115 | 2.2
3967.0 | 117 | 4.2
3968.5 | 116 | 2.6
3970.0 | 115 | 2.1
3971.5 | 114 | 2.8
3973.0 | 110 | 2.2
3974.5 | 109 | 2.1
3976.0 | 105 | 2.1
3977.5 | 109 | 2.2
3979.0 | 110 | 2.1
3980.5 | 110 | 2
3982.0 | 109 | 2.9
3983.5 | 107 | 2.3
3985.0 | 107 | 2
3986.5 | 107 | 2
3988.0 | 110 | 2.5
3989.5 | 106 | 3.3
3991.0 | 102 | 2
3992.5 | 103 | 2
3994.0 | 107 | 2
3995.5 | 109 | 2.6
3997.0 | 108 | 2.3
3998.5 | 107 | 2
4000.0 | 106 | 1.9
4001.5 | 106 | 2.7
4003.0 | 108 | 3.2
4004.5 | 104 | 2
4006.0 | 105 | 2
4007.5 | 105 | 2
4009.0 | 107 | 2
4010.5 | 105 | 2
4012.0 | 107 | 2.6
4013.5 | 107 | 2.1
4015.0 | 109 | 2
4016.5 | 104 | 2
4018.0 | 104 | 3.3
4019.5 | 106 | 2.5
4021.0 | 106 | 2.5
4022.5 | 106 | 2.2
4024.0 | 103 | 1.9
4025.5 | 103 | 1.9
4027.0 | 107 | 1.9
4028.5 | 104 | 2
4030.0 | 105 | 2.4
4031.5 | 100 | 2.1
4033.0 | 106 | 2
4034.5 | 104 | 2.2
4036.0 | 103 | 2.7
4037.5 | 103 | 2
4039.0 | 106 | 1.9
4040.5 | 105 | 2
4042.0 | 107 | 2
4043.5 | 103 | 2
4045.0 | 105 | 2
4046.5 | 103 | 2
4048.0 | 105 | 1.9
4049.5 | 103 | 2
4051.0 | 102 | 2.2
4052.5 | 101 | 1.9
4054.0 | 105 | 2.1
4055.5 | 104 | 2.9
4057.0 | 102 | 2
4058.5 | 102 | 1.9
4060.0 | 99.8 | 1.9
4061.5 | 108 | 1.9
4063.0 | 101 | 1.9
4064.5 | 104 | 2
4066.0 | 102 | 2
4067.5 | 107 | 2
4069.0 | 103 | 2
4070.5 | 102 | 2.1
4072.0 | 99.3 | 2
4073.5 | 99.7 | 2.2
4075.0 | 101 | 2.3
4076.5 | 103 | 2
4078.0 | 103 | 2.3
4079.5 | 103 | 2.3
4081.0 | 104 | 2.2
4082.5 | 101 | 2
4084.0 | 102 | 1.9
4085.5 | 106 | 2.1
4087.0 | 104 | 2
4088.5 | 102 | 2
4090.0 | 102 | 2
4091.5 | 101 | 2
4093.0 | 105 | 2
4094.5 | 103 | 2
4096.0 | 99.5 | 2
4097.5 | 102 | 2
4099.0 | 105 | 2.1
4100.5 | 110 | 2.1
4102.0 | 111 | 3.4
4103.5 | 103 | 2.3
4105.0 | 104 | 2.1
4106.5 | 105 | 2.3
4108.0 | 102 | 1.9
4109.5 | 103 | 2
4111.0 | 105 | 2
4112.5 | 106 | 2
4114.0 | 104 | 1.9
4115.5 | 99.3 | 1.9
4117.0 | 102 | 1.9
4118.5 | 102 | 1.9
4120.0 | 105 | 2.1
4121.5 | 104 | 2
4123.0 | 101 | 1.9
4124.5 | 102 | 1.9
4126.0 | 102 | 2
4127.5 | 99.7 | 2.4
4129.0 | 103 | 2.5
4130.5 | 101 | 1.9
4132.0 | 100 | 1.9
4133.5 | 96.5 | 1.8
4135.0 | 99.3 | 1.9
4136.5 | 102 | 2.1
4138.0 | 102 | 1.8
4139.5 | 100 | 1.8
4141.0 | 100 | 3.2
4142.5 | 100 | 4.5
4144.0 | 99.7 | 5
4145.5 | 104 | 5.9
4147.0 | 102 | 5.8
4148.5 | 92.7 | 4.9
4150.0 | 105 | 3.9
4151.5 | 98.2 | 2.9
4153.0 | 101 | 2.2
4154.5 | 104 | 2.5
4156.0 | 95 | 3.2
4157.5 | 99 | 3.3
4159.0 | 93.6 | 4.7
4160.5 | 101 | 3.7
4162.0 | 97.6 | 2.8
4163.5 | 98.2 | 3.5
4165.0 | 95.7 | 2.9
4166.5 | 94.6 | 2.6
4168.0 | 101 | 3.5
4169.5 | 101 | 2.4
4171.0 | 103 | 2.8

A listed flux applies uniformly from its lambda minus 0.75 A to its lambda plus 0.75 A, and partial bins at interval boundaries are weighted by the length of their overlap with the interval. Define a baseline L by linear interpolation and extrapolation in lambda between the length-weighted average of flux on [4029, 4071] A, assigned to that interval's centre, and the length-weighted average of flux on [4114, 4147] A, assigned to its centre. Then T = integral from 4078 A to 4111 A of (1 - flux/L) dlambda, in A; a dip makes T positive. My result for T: -0.5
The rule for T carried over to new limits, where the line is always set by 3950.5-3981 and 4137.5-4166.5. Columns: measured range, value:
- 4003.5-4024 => 0.4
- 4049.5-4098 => 0.7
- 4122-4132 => -0.1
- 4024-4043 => 0.4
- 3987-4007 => 0.5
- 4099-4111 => -0.4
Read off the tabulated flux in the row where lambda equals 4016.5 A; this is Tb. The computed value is 104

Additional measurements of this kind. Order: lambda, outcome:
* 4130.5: 101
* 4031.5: 100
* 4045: 105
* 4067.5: 107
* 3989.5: 106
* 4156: 95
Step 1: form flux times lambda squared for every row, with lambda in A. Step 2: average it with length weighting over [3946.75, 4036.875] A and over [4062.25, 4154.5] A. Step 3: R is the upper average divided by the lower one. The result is 1.01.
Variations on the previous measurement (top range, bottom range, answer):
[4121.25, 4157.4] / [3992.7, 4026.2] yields 1.01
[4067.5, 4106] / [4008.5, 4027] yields 1.01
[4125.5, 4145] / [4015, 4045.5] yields 1.01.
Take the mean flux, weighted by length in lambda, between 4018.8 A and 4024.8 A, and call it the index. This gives 105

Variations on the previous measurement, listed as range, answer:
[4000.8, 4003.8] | 107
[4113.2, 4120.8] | 102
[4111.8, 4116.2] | 103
